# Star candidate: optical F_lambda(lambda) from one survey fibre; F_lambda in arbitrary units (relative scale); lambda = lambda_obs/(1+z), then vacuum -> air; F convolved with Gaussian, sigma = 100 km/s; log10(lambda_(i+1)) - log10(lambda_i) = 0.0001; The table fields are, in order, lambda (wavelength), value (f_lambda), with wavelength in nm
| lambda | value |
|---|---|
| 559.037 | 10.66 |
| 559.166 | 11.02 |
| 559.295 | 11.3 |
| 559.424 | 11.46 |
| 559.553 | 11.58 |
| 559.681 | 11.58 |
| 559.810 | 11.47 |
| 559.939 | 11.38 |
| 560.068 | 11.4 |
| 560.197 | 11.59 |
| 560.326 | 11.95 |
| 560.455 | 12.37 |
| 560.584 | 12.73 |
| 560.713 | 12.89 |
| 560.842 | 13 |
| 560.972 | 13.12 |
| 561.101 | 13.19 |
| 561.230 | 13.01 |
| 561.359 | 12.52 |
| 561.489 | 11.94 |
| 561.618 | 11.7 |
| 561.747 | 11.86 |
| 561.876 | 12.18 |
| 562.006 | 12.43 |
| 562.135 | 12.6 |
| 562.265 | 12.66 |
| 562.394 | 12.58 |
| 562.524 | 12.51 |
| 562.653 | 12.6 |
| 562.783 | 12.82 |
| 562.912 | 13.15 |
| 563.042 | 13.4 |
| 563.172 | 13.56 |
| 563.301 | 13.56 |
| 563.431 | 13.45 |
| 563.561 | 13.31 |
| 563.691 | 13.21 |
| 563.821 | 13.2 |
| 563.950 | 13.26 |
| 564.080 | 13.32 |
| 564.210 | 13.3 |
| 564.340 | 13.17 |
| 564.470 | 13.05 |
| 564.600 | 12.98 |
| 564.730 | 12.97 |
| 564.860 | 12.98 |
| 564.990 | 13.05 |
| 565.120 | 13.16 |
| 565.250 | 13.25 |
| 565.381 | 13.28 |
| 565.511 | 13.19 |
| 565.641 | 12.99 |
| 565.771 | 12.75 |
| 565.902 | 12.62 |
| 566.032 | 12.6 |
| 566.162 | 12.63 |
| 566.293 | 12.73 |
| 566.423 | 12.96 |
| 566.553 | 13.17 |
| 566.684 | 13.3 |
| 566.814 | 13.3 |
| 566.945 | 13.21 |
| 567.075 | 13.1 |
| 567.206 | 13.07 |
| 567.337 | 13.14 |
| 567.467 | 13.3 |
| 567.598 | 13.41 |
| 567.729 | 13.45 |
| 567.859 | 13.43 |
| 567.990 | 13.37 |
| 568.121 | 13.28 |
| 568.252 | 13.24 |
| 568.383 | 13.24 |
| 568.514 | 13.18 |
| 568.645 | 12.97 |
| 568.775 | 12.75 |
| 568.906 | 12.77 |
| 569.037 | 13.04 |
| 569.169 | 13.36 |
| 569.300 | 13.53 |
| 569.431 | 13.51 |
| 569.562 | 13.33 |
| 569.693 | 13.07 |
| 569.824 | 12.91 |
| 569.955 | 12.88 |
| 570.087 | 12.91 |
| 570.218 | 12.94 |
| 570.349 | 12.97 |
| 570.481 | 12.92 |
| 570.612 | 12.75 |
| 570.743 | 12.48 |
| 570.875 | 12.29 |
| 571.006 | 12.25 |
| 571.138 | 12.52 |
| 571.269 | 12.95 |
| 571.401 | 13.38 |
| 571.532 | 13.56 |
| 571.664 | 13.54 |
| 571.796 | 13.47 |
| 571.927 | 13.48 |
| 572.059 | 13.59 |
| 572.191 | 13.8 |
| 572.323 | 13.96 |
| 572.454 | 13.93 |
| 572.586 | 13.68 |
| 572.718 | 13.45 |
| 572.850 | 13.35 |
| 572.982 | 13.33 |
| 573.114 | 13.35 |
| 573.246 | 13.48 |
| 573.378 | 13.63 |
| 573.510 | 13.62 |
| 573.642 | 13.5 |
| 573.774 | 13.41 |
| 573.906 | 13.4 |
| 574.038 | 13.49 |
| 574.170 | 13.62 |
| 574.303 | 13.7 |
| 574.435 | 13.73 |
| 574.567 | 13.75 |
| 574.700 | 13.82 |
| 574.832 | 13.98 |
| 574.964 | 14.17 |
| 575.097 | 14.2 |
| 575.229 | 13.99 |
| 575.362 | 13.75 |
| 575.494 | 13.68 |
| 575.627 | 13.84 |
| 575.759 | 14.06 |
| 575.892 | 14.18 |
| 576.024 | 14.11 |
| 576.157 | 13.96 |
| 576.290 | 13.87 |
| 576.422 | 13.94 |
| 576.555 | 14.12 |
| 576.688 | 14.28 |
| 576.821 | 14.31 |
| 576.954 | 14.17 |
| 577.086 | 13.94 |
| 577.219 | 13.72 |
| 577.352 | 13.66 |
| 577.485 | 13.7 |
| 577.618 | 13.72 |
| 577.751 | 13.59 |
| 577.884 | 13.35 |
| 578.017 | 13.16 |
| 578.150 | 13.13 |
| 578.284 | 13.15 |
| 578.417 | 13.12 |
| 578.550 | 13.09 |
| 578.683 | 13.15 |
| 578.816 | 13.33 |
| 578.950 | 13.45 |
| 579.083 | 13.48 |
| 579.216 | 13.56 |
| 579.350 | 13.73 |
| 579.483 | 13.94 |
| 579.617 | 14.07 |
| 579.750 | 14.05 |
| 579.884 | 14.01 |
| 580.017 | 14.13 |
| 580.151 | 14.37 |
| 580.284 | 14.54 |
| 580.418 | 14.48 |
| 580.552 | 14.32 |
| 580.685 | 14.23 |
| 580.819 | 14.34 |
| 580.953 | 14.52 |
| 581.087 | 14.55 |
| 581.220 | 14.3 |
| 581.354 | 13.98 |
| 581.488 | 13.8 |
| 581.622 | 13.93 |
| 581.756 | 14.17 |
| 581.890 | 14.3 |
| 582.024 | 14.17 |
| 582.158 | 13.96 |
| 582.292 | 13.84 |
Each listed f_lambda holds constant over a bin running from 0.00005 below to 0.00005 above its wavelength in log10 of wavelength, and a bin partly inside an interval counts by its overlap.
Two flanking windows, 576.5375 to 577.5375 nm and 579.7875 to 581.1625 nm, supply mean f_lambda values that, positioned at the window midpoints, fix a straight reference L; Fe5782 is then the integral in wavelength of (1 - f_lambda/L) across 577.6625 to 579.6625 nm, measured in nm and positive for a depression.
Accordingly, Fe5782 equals 0.104 nm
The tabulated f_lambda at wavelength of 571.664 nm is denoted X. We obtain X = 13.54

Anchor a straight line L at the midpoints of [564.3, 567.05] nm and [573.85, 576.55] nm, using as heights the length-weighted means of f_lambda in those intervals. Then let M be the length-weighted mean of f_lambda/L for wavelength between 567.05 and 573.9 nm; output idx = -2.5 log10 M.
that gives 0.018 mag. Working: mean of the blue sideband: 13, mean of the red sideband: 13.9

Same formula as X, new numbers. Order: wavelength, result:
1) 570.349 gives 12.97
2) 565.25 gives 13.25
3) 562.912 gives 13.15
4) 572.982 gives 13.33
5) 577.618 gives 13.72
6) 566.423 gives 12.96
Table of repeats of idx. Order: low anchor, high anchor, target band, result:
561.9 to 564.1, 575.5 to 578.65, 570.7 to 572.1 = 0.033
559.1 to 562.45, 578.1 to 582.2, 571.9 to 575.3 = -0.029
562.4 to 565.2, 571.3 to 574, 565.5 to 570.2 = 0.018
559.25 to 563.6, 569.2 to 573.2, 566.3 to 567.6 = -0.025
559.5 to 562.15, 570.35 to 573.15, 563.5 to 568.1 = -0.038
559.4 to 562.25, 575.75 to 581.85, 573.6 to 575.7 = -0.021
